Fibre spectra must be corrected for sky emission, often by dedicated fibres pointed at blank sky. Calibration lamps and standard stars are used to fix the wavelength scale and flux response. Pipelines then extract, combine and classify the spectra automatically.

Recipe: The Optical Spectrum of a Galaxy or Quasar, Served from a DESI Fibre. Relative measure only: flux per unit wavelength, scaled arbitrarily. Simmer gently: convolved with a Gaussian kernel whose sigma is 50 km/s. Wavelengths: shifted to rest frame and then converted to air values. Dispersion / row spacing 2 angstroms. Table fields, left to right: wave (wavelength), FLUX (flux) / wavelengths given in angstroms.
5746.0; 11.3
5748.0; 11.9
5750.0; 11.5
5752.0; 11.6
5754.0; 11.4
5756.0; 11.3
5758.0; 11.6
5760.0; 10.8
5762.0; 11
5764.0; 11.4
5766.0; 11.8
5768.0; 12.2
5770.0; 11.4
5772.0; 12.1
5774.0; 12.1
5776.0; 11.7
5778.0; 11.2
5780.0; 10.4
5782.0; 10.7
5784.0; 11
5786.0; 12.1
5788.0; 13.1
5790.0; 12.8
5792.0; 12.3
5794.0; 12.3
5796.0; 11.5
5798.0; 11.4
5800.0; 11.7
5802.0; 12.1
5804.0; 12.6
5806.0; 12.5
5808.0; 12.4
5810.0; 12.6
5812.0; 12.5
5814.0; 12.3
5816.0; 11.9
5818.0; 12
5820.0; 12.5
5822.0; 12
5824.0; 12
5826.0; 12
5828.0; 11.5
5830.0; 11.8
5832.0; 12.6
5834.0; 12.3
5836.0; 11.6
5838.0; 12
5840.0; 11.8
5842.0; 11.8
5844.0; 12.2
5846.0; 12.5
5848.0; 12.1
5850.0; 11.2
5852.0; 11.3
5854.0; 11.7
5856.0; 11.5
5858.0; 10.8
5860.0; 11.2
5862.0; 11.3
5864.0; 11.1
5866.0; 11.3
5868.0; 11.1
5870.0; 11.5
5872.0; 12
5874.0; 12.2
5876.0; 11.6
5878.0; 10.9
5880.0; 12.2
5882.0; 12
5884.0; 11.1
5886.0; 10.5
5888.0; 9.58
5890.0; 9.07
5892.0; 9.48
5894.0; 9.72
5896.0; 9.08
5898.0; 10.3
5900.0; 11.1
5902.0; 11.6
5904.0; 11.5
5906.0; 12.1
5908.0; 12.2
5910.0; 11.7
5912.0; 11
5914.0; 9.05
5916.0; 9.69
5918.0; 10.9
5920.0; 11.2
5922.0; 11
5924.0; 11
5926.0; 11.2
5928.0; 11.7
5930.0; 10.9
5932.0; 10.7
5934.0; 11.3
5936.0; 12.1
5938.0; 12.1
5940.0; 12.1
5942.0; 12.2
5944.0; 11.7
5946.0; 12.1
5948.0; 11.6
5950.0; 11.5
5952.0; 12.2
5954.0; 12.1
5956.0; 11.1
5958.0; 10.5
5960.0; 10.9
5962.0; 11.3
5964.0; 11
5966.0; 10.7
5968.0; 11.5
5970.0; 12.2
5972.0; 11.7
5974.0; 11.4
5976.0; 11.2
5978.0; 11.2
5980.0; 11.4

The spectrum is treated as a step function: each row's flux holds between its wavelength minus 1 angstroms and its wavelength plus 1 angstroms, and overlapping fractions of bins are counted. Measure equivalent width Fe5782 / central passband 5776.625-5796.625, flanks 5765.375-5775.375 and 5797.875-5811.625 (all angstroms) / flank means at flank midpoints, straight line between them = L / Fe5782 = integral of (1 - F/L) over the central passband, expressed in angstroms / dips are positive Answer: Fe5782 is 0.6 angstroms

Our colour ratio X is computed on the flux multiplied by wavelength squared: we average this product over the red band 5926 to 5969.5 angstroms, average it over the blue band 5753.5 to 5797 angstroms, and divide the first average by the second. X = 1.05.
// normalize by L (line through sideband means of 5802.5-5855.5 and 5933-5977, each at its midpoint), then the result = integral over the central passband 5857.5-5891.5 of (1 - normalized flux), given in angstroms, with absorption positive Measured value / 2.2 angstroms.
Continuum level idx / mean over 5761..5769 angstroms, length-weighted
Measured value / 11.6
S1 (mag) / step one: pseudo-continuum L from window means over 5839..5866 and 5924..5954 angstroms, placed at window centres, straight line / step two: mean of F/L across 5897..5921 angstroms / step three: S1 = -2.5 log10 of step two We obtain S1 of 0.06 mag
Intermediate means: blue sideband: 11.6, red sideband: 11.7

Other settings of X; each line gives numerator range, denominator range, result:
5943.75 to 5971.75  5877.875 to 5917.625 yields 1.09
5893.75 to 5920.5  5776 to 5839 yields 0.93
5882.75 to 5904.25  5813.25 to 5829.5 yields 0.87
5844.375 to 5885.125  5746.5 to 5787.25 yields 1.04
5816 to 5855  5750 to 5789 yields 1.06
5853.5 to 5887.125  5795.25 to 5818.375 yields 0.96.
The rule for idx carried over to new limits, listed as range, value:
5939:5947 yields 12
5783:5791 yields 12.2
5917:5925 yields 11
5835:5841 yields 11.8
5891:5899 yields 9.64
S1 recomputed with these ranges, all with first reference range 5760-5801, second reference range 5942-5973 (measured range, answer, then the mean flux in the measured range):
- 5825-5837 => -0.03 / 12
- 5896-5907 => 0.04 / 11.1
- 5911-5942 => 0.04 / 11.1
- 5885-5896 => 0.20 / 9.62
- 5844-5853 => -0.02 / 11.8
